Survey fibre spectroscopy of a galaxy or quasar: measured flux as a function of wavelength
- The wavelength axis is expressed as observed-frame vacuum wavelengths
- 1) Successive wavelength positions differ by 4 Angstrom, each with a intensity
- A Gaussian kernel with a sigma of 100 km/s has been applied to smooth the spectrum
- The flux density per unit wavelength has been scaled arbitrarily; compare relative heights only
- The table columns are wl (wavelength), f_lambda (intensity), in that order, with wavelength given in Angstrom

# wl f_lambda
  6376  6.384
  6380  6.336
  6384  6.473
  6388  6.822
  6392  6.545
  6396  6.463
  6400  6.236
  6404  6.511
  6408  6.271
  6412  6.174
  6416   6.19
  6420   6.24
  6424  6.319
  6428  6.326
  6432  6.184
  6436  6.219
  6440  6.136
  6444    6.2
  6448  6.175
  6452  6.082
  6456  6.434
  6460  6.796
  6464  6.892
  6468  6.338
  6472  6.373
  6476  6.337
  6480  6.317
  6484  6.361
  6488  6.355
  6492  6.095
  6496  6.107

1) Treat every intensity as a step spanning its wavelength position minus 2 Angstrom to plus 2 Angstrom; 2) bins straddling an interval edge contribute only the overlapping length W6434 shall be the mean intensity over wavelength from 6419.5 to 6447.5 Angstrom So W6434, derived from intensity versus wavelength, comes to 6.23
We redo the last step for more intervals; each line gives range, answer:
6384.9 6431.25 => 6.37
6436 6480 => 6.37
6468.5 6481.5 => 6.34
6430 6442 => 6.18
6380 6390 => 6.59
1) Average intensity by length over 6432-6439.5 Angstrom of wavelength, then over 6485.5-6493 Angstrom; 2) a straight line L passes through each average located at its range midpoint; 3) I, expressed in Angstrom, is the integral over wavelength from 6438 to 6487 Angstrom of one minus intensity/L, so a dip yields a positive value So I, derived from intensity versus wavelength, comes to -1.2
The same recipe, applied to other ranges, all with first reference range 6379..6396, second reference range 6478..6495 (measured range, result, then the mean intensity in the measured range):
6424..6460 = 0.78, 6.26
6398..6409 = 0.26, 6.35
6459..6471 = -0.58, 6.64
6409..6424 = 0.57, 6.22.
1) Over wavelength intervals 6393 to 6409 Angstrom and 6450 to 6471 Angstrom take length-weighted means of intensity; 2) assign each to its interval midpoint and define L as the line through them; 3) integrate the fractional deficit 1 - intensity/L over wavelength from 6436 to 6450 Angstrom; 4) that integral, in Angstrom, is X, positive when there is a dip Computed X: 0.6 Angstrom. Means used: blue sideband 6.39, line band 6.18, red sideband 6.5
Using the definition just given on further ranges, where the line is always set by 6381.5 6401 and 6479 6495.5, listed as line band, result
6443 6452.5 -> 0.3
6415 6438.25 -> 0.6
